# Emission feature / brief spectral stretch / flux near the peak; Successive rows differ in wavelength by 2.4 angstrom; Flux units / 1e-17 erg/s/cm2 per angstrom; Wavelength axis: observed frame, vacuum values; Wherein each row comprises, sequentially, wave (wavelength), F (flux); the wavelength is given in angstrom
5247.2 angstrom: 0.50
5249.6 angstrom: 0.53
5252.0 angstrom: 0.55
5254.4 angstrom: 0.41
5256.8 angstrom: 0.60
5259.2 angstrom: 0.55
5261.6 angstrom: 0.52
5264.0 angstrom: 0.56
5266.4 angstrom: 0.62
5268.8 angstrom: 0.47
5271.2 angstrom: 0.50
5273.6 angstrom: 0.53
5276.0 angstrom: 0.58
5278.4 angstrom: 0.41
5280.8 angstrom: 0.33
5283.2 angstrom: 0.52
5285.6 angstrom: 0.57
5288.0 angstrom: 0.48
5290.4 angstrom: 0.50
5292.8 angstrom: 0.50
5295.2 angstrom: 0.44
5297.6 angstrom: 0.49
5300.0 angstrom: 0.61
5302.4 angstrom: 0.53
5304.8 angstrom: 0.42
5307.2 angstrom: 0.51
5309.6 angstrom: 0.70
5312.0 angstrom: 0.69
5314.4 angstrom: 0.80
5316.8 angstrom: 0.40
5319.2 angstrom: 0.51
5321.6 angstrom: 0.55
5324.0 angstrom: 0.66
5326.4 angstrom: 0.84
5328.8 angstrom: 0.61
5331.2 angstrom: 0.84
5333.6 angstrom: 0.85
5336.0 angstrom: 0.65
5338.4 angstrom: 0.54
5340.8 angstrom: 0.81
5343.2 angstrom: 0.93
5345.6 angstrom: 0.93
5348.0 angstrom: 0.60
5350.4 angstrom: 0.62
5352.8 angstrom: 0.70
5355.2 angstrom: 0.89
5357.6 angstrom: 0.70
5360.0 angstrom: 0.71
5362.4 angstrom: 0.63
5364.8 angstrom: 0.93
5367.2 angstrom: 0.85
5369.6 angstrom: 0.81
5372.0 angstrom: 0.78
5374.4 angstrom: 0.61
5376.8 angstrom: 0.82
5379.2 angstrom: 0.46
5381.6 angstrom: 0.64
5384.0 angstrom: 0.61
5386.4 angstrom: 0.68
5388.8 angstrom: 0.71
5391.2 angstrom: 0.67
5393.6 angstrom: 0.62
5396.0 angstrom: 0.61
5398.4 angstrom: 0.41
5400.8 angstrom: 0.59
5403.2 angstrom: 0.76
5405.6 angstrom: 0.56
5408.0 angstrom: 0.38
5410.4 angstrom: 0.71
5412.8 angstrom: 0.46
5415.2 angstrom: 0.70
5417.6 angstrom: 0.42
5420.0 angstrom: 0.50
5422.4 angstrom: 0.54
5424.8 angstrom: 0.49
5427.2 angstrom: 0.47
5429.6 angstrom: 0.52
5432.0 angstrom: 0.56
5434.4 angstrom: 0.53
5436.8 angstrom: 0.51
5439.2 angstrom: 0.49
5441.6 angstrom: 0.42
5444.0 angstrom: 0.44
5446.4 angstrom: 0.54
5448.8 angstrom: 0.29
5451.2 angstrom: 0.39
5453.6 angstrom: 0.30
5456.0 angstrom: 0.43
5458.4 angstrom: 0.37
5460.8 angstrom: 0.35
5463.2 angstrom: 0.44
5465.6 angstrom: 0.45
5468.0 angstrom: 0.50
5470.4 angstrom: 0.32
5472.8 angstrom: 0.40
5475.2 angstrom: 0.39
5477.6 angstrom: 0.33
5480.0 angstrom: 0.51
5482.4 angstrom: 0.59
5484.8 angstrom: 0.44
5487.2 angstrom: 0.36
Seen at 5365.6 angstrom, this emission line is C III] 1909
